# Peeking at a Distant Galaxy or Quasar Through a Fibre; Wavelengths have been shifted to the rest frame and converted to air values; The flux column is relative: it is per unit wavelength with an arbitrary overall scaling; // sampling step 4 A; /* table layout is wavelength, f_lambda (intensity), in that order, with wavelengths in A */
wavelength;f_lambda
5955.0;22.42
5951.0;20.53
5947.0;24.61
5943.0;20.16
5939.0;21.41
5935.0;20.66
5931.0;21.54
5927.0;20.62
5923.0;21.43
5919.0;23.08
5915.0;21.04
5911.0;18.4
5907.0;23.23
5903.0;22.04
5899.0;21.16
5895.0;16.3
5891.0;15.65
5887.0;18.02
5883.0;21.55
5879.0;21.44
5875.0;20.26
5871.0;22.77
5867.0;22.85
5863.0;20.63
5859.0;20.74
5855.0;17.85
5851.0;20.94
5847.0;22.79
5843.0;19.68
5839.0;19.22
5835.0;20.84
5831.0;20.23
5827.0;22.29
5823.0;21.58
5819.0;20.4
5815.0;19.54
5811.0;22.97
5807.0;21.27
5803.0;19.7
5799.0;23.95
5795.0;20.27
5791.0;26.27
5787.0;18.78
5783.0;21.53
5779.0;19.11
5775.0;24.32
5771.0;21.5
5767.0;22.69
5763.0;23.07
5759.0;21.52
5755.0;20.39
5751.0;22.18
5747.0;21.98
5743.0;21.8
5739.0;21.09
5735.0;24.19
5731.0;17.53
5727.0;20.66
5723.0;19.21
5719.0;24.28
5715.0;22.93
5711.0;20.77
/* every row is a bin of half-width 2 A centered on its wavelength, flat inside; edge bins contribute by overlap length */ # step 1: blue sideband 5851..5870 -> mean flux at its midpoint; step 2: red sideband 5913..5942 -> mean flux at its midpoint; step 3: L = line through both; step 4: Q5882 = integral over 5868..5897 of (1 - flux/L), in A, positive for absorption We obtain 1.9 A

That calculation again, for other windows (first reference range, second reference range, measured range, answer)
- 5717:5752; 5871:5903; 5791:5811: -1.3 A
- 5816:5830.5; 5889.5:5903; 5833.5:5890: -2.6 A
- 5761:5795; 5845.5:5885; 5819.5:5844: 1.0 A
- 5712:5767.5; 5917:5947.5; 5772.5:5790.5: 0.2 A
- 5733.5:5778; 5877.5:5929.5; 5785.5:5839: 0.3 A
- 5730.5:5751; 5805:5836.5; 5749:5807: -1.0 A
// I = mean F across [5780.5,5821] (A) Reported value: 21.4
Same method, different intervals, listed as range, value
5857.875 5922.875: 20.6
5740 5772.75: 21.9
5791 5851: 21.2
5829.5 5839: 20.3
